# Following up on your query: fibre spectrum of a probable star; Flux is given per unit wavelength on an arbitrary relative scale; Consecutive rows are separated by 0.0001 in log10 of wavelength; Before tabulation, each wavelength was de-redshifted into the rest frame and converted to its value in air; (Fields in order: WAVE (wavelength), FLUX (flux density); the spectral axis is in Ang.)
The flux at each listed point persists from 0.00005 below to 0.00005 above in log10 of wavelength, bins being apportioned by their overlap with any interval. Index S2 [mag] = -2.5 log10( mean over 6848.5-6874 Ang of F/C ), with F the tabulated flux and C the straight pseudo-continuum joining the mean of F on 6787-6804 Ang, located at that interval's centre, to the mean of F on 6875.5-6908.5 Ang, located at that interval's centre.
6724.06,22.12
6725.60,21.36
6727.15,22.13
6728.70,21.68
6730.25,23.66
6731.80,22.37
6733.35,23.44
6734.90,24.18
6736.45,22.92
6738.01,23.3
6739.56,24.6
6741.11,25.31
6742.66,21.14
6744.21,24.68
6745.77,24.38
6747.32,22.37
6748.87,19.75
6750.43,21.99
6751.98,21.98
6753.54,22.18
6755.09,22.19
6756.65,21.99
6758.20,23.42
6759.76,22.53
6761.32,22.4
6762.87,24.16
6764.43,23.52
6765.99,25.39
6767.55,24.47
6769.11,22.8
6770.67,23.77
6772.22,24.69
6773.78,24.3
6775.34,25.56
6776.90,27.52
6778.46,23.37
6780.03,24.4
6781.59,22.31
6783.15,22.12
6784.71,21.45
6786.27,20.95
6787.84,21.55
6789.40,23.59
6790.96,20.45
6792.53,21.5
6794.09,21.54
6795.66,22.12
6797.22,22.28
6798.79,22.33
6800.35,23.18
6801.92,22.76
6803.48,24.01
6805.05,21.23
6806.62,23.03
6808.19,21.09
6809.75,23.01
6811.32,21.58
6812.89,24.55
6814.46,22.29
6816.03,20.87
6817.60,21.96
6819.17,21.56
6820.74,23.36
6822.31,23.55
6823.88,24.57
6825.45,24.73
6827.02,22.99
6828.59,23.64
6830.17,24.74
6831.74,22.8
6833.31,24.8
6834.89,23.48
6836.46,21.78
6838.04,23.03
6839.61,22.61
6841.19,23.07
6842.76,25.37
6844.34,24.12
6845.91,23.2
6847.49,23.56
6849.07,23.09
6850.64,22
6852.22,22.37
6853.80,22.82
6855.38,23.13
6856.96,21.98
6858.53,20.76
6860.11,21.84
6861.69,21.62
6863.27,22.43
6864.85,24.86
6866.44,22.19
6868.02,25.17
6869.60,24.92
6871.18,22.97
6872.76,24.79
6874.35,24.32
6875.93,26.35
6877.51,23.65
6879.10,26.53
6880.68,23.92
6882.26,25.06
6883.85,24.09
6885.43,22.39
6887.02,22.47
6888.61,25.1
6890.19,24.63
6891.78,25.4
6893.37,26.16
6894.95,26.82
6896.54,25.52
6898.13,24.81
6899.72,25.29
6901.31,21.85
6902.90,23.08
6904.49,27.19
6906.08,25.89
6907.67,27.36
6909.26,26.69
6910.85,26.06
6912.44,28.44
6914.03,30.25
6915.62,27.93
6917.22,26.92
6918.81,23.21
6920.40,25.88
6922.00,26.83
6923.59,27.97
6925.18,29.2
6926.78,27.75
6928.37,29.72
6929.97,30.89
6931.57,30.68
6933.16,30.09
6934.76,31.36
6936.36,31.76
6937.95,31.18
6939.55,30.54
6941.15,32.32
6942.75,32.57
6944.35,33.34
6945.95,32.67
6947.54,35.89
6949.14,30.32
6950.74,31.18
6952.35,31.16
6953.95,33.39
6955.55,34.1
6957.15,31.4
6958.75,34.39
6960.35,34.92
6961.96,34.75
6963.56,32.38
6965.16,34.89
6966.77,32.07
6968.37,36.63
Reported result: 0.05 mag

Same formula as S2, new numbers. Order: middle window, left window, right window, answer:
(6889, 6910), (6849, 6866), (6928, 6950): 0.073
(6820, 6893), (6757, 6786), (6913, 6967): 0.159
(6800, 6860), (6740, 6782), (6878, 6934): 0.085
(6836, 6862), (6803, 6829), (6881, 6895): 0.039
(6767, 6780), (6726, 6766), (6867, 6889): -0.060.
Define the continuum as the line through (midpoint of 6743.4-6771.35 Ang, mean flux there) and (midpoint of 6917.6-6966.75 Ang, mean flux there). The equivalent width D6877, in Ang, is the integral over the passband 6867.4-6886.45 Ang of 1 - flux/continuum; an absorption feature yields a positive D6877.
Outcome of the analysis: 2.6 Ang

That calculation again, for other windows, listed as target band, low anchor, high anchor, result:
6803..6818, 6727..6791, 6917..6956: 1.74 Ang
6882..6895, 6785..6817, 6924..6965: 1.66 Ang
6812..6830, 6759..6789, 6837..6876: 0.17 Ang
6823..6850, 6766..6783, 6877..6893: 0.80 Ang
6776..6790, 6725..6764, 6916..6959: 0.75 Ang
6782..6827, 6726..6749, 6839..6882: 1.77 Ang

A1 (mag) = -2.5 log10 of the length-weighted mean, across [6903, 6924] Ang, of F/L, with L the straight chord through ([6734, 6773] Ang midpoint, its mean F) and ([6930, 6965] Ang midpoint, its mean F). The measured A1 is 0.15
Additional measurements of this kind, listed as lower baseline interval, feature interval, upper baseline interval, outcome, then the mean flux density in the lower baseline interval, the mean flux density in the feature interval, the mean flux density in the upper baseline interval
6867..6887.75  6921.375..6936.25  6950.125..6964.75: 0.02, 24.3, 29.5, 33.1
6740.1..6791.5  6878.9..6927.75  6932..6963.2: 0.17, 23.1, 25.8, 32.5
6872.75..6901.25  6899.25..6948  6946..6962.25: 0.02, 24.8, 28.7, 33.1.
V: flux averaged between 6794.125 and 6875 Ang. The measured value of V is 23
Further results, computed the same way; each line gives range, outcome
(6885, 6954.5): 28.2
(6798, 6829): 22.8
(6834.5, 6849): 23.3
